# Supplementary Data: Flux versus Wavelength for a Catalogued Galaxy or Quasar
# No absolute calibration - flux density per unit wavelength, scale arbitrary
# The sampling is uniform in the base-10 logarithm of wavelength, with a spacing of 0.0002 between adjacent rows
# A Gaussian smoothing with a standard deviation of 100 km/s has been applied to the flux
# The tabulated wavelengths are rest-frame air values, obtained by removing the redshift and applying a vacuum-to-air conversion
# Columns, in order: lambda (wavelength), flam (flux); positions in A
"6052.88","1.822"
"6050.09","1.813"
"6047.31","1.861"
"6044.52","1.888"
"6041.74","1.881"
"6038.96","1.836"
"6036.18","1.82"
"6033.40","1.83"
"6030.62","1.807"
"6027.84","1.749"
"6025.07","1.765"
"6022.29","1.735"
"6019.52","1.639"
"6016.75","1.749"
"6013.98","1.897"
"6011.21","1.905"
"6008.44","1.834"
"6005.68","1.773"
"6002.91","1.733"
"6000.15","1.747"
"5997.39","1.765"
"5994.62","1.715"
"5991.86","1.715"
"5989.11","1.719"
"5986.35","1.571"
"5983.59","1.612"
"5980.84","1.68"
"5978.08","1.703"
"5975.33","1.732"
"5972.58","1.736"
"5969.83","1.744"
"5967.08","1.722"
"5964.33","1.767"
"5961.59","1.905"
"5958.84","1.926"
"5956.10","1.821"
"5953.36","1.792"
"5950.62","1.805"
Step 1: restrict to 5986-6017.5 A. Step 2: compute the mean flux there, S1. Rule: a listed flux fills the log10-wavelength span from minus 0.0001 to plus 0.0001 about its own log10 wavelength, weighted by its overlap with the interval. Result 1.77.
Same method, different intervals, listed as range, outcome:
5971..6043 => 1.76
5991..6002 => 1.74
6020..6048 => 1.81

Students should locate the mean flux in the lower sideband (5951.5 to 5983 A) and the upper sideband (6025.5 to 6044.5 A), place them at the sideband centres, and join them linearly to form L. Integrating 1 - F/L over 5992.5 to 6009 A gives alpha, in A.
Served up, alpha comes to 0.4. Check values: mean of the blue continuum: 1.77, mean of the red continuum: 1.82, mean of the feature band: 1.76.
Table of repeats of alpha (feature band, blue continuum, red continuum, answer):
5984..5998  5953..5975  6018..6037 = 0.75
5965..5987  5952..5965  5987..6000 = 1.12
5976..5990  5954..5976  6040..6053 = 1.17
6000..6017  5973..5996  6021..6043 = -0.68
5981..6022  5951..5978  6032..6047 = 1.84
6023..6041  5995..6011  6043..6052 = 0.24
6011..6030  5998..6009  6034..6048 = 0.39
